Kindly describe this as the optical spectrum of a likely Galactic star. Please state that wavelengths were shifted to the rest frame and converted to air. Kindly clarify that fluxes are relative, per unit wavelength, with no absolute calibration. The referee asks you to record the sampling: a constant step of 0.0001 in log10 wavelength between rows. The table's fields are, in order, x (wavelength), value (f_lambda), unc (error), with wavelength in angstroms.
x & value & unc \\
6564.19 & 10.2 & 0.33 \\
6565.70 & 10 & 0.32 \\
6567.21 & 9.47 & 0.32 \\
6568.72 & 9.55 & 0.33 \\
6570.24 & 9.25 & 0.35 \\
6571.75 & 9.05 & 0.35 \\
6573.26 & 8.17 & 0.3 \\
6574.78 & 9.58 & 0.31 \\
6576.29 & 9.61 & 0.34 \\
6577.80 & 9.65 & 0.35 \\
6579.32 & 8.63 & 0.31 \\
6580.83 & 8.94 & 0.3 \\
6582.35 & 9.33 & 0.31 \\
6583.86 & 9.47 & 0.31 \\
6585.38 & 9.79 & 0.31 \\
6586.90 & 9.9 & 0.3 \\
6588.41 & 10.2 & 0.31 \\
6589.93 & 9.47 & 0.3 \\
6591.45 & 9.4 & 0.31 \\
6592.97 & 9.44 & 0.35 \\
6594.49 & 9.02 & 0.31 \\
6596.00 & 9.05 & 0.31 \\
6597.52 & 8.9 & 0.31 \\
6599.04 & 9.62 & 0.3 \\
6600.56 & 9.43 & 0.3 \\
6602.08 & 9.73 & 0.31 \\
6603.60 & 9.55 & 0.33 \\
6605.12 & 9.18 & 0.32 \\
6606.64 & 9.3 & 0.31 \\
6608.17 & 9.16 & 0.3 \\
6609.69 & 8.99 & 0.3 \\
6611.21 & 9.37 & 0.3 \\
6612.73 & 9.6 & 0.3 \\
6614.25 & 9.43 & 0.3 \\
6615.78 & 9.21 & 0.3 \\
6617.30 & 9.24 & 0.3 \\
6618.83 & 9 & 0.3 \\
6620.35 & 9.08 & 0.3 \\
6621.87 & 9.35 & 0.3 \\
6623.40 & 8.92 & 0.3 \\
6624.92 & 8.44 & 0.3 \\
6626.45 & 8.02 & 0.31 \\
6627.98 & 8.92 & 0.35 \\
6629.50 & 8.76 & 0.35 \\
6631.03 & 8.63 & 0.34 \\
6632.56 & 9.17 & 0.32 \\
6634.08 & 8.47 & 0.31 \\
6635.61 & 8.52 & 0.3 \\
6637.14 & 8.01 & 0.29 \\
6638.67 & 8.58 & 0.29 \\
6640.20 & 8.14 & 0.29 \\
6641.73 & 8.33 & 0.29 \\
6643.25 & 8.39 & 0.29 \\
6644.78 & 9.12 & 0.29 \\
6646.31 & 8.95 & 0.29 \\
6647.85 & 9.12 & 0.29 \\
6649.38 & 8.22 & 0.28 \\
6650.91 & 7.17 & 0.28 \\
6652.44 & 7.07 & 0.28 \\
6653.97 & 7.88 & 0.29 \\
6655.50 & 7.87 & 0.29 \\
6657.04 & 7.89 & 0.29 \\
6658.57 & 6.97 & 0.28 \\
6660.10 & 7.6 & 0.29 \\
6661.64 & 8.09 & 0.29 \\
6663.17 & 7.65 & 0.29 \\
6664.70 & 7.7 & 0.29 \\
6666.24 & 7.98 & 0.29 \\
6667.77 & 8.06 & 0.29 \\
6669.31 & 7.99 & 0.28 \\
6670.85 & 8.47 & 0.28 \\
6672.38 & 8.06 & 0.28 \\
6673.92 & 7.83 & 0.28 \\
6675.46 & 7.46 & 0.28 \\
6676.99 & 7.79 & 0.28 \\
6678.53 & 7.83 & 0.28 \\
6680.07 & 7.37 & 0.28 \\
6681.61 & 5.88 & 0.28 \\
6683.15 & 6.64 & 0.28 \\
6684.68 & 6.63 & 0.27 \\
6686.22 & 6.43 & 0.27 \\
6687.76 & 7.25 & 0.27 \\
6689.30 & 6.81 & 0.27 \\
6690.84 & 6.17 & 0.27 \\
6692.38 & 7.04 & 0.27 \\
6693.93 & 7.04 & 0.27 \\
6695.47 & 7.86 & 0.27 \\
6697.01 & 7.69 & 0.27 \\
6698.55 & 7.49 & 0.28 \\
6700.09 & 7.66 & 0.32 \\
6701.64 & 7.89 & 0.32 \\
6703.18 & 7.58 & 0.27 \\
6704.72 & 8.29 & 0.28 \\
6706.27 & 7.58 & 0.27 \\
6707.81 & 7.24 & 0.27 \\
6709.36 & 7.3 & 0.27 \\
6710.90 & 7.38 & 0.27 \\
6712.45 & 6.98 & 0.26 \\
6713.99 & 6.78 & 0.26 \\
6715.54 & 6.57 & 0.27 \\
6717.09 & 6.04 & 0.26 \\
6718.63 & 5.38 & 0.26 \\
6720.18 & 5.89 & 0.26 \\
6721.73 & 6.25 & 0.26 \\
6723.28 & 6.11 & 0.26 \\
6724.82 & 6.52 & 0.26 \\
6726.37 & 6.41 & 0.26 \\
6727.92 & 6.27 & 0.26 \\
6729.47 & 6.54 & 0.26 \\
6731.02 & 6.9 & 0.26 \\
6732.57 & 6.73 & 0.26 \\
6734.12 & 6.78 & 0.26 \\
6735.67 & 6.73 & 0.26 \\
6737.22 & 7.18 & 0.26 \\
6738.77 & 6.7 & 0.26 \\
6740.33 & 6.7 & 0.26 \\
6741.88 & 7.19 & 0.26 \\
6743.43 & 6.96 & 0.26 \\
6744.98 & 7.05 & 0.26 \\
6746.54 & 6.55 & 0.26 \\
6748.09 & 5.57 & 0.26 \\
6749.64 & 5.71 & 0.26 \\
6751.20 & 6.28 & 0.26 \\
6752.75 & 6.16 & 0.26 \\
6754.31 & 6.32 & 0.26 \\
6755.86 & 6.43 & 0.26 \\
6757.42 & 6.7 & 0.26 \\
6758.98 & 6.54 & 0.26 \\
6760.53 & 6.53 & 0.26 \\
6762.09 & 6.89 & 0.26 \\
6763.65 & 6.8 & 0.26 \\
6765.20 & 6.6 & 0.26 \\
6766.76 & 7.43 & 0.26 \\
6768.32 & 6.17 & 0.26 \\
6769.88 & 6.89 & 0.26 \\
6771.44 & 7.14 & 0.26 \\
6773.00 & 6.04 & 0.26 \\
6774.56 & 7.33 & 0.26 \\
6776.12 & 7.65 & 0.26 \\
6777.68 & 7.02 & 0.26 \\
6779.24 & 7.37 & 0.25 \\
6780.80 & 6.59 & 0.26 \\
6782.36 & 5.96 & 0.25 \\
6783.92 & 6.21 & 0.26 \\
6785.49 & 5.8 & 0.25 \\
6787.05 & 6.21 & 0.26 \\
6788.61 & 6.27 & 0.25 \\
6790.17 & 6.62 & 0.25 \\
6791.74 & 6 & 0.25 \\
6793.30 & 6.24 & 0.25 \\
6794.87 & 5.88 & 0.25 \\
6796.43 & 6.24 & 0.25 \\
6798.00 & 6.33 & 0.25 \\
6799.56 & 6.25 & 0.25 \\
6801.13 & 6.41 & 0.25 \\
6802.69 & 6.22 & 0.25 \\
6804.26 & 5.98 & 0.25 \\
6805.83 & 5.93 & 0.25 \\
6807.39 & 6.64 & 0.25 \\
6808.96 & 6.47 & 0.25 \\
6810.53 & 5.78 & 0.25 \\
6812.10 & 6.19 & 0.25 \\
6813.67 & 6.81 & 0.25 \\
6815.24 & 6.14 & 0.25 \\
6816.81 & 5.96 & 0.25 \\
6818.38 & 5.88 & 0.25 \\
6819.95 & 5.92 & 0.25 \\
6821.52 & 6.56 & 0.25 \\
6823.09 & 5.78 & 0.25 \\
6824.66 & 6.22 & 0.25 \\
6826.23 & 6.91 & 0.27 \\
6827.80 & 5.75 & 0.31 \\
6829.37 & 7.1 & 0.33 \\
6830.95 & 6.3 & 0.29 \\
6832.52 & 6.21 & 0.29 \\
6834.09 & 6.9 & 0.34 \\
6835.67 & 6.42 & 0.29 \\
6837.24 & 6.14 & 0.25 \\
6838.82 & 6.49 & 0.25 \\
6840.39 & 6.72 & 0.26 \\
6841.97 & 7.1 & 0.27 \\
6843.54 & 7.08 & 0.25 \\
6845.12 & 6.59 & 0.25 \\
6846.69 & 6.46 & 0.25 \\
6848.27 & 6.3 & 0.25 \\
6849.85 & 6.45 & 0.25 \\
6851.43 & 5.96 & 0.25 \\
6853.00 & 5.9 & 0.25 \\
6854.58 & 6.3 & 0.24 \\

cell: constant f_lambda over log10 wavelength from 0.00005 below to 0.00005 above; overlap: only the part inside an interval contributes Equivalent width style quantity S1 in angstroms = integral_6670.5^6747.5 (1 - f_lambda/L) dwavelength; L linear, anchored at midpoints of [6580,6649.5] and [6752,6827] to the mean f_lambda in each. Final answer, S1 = 6.6 angstroms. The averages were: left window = 9.07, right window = 6.42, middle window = 6.99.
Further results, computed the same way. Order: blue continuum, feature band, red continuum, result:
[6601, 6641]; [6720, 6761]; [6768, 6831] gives 4.0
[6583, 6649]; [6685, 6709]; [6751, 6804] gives 1.4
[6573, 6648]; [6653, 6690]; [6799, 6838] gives 3.4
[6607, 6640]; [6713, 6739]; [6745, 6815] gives 2.9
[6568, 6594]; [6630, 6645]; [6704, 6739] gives -0.4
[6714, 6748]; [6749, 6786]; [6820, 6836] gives -0.8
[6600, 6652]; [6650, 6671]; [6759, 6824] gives 1.6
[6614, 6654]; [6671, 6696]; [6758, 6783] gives 2.5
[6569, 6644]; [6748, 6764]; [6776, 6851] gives 1.7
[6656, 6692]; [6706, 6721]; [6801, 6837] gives 0.9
